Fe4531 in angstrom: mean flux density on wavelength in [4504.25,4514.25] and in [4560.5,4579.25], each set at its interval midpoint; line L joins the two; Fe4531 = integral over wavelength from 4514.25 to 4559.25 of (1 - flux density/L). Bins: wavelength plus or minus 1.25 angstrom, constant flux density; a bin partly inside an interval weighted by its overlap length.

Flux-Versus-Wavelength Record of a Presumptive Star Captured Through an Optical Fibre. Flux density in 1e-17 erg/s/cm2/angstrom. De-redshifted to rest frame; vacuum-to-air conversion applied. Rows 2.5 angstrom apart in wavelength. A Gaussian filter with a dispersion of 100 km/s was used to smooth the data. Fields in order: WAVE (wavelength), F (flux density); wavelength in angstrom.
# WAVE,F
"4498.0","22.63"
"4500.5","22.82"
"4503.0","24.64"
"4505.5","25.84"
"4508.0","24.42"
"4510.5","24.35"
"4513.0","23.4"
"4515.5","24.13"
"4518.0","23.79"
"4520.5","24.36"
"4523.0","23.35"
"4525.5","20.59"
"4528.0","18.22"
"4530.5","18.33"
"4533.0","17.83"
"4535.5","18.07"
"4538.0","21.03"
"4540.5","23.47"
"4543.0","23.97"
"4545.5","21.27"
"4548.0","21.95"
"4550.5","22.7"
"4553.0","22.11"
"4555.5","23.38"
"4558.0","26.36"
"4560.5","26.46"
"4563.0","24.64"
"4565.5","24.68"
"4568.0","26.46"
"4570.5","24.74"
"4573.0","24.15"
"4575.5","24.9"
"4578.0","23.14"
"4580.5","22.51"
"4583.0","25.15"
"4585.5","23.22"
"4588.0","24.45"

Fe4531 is 4.9 angstrom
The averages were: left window 24.5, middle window 21.9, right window 24.8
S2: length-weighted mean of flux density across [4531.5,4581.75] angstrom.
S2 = 23.2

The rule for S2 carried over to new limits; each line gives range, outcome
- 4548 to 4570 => 24.5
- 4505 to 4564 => 22.6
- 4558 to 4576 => 25.2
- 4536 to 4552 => 22.2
